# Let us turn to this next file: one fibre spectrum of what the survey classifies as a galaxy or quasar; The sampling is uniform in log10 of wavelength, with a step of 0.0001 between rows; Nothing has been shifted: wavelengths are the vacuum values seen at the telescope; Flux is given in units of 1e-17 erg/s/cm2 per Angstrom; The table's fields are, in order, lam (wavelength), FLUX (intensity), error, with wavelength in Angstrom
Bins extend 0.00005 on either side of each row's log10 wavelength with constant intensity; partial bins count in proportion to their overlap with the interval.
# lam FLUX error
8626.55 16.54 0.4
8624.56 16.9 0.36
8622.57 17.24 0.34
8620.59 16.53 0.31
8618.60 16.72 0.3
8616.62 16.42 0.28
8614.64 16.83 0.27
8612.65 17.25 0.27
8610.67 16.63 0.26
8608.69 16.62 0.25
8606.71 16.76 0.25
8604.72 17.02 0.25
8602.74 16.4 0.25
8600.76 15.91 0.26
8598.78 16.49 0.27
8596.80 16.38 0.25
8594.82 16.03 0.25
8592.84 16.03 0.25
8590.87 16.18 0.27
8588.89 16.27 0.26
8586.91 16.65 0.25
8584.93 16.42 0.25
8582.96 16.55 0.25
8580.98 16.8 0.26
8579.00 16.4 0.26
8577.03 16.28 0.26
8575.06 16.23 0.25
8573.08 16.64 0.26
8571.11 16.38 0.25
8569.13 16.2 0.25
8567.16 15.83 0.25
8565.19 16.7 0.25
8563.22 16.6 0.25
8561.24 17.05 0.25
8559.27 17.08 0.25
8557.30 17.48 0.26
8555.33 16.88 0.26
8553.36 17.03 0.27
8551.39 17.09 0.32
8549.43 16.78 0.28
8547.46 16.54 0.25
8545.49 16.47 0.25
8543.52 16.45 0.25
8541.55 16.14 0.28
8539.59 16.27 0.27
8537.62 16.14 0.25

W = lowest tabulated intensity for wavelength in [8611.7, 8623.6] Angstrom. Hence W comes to 16.42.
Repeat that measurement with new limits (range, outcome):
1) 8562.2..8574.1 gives 15.83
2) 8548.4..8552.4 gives 16.78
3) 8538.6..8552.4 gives 16.14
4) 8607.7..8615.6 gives 16.62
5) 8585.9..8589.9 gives 16.27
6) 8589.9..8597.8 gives 16.03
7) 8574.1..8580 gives 16.23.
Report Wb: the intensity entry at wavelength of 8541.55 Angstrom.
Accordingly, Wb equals 16.14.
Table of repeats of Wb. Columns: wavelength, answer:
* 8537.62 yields 16.14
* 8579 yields 16.4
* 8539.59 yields 16.27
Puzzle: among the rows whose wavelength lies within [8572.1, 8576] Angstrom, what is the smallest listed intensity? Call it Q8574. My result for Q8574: 16.23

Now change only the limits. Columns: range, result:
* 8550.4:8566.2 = 16.6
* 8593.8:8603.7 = 15.91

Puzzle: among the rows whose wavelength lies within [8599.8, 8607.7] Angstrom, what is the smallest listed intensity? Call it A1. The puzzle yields 15.91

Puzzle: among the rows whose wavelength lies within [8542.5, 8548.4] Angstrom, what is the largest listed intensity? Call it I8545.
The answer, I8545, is 16.54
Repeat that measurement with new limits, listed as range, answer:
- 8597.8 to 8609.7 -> 17.02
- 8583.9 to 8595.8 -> 16.65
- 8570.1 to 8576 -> 16.64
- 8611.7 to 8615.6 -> 17.25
